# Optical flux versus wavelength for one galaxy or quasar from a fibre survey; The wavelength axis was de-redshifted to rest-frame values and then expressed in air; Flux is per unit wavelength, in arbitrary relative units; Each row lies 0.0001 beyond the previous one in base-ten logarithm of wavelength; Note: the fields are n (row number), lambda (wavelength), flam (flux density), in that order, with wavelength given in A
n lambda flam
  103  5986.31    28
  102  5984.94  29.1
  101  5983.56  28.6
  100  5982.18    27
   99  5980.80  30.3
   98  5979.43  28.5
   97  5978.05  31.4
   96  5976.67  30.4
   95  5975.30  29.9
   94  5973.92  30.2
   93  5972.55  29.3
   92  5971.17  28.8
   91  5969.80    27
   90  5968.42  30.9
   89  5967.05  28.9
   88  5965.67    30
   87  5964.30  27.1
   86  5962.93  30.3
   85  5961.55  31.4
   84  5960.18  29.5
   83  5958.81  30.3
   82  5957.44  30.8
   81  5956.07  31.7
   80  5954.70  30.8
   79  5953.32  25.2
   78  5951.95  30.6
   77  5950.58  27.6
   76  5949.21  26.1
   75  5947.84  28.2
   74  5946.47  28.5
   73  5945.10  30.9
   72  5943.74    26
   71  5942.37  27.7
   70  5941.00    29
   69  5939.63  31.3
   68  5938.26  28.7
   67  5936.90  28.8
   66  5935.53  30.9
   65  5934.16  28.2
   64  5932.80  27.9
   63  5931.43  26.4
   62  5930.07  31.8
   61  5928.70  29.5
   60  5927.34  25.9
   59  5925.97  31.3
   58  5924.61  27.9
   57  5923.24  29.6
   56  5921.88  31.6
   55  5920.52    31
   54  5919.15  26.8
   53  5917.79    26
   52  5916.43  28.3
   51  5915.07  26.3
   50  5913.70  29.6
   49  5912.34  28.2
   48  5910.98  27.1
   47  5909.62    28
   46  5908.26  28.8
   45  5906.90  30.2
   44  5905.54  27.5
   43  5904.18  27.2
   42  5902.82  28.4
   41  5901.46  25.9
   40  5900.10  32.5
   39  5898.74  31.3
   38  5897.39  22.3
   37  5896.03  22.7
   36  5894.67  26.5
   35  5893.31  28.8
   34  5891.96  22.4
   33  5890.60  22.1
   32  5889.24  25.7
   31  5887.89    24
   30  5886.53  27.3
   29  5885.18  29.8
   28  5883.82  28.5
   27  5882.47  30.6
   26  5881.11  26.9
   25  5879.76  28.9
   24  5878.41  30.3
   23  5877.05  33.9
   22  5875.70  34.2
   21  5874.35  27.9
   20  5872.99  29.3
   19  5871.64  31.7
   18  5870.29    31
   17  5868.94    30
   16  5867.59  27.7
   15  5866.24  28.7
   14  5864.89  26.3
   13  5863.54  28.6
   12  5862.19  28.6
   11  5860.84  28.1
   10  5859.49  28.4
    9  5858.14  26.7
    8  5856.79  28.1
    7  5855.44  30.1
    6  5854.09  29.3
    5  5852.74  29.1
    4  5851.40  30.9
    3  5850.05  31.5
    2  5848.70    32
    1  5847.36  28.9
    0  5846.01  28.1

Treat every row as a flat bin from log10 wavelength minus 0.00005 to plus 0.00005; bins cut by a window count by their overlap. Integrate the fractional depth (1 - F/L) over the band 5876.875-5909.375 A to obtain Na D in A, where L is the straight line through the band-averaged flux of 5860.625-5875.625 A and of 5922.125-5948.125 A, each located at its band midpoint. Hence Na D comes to 1.7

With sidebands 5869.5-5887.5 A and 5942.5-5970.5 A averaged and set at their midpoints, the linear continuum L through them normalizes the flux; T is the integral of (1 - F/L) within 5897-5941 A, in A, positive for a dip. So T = 1.24 A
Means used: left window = 29.9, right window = 29.1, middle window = 28.7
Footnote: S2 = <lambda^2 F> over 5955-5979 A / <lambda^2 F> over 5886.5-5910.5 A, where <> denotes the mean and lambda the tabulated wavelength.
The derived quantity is 1.14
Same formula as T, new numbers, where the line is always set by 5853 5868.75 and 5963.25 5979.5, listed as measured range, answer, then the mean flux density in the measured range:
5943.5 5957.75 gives 0.2 A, 28.8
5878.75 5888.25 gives 0.1 A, 28.2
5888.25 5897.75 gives 1.4 A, 24.4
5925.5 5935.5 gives 0.1 A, 28.8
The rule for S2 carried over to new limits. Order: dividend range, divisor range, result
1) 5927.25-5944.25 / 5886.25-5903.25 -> 1.12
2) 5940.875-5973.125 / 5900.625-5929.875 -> 1.04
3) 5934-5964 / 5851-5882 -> 1.02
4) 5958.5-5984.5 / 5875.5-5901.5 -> 1.09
